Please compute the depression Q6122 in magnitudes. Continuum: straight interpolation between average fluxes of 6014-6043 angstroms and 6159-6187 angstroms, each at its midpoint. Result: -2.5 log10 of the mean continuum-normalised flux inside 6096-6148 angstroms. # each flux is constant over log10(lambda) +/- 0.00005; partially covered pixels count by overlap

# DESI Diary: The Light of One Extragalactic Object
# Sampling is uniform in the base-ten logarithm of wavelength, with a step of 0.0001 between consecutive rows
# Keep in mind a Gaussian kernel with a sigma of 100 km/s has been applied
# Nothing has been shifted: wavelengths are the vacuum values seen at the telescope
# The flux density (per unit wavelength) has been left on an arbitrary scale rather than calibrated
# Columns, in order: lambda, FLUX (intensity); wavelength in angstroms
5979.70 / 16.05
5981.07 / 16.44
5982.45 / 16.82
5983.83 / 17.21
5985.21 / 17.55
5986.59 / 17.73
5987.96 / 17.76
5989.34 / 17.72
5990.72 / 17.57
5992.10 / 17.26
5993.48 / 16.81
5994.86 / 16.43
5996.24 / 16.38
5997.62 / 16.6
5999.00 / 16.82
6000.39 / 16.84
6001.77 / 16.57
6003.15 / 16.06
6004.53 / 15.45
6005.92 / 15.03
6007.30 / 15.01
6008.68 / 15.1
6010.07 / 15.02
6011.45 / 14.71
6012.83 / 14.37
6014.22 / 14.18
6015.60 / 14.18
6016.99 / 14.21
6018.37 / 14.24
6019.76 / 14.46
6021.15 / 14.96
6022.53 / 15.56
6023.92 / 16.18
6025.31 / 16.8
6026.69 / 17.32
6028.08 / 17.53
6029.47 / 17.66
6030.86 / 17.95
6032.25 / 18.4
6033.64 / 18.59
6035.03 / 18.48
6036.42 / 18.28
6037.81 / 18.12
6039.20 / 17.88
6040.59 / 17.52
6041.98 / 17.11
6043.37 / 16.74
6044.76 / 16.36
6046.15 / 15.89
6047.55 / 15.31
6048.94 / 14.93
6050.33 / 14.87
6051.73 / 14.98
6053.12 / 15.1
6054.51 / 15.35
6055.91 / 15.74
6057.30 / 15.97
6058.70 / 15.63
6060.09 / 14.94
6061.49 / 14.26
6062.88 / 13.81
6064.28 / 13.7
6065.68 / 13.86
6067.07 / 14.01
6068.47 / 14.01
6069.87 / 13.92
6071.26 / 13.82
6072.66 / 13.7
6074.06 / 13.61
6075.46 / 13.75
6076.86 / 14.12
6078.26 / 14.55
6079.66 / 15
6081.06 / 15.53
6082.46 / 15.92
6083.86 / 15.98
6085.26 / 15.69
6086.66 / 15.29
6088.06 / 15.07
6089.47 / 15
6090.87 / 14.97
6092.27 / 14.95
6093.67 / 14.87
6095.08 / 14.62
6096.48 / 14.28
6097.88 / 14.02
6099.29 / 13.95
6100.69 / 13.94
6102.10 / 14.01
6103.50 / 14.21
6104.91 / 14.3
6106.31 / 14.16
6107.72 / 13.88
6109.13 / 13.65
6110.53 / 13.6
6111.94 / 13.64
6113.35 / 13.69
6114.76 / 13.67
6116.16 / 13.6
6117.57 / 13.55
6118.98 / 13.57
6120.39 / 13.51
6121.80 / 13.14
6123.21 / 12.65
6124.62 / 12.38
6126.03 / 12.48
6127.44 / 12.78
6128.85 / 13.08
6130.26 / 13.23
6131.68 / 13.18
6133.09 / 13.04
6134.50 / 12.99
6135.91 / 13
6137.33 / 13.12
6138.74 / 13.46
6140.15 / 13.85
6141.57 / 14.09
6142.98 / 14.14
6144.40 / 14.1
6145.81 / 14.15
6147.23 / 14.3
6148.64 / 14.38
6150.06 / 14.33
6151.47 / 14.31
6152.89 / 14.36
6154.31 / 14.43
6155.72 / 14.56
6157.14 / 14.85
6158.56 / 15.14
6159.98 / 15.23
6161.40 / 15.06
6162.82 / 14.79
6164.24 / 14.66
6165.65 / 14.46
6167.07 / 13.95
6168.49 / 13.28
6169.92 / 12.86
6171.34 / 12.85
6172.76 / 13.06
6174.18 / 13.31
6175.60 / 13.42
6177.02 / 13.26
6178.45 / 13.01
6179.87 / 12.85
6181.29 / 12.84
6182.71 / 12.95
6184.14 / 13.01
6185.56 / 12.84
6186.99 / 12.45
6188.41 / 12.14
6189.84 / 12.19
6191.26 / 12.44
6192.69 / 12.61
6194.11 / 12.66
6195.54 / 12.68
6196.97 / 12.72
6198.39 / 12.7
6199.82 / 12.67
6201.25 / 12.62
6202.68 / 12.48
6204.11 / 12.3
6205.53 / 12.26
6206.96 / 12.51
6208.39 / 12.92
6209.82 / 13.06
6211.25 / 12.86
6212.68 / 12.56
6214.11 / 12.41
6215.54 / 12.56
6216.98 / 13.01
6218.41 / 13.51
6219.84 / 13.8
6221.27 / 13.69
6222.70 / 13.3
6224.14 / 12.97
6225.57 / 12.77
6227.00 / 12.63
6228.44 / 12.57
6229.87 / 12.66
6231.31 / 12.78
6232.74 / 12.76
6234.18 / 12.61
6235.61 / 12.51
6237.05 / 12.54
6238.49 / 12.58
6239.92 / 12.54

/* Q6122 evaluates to 0.08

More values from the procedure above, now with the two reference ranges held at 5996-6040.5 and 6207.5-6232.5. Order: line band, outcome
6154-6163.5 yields -0.07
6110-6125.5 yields 0.10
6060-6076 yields 0.11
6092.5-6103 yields 0.05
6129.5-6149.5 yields 0.05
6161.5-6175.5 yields 0.00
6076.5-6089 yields -0.01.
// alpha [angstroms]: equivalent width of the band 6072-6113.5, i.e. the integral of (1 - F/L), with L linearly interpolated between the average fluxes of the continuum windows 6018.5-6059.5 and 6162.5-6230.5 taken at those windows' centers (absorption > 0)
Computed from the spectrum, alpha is 2.2 angstroms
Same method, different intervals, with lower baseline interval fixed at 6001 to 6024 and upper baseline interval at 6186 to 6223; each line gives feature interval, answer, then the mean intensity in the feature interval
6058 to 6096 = -1.0 angstroms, 14.6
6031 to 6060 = -3.9 angstroms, 16.6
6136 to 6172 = -2.3 angstroms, 14.2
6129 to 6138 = 0.3 angstroms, 13.1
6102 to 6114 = 0.0 angstroms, 13.9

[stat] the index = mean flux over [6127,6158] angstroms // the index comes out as 13.8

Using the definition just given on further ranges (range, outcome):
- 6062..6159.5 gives 14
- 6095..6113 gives 14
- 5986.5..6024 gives 15.8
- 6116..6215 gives 13.3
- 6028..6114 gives 15.2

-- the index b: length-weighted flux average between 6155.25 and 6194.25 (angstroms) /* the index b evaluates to 13.5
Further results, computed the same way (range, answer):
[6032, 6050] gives 17.1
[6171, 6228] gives 12.8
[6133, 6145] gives 13.6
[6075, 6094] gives 15.1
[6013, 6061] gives 16.2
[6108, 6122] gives 13.6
